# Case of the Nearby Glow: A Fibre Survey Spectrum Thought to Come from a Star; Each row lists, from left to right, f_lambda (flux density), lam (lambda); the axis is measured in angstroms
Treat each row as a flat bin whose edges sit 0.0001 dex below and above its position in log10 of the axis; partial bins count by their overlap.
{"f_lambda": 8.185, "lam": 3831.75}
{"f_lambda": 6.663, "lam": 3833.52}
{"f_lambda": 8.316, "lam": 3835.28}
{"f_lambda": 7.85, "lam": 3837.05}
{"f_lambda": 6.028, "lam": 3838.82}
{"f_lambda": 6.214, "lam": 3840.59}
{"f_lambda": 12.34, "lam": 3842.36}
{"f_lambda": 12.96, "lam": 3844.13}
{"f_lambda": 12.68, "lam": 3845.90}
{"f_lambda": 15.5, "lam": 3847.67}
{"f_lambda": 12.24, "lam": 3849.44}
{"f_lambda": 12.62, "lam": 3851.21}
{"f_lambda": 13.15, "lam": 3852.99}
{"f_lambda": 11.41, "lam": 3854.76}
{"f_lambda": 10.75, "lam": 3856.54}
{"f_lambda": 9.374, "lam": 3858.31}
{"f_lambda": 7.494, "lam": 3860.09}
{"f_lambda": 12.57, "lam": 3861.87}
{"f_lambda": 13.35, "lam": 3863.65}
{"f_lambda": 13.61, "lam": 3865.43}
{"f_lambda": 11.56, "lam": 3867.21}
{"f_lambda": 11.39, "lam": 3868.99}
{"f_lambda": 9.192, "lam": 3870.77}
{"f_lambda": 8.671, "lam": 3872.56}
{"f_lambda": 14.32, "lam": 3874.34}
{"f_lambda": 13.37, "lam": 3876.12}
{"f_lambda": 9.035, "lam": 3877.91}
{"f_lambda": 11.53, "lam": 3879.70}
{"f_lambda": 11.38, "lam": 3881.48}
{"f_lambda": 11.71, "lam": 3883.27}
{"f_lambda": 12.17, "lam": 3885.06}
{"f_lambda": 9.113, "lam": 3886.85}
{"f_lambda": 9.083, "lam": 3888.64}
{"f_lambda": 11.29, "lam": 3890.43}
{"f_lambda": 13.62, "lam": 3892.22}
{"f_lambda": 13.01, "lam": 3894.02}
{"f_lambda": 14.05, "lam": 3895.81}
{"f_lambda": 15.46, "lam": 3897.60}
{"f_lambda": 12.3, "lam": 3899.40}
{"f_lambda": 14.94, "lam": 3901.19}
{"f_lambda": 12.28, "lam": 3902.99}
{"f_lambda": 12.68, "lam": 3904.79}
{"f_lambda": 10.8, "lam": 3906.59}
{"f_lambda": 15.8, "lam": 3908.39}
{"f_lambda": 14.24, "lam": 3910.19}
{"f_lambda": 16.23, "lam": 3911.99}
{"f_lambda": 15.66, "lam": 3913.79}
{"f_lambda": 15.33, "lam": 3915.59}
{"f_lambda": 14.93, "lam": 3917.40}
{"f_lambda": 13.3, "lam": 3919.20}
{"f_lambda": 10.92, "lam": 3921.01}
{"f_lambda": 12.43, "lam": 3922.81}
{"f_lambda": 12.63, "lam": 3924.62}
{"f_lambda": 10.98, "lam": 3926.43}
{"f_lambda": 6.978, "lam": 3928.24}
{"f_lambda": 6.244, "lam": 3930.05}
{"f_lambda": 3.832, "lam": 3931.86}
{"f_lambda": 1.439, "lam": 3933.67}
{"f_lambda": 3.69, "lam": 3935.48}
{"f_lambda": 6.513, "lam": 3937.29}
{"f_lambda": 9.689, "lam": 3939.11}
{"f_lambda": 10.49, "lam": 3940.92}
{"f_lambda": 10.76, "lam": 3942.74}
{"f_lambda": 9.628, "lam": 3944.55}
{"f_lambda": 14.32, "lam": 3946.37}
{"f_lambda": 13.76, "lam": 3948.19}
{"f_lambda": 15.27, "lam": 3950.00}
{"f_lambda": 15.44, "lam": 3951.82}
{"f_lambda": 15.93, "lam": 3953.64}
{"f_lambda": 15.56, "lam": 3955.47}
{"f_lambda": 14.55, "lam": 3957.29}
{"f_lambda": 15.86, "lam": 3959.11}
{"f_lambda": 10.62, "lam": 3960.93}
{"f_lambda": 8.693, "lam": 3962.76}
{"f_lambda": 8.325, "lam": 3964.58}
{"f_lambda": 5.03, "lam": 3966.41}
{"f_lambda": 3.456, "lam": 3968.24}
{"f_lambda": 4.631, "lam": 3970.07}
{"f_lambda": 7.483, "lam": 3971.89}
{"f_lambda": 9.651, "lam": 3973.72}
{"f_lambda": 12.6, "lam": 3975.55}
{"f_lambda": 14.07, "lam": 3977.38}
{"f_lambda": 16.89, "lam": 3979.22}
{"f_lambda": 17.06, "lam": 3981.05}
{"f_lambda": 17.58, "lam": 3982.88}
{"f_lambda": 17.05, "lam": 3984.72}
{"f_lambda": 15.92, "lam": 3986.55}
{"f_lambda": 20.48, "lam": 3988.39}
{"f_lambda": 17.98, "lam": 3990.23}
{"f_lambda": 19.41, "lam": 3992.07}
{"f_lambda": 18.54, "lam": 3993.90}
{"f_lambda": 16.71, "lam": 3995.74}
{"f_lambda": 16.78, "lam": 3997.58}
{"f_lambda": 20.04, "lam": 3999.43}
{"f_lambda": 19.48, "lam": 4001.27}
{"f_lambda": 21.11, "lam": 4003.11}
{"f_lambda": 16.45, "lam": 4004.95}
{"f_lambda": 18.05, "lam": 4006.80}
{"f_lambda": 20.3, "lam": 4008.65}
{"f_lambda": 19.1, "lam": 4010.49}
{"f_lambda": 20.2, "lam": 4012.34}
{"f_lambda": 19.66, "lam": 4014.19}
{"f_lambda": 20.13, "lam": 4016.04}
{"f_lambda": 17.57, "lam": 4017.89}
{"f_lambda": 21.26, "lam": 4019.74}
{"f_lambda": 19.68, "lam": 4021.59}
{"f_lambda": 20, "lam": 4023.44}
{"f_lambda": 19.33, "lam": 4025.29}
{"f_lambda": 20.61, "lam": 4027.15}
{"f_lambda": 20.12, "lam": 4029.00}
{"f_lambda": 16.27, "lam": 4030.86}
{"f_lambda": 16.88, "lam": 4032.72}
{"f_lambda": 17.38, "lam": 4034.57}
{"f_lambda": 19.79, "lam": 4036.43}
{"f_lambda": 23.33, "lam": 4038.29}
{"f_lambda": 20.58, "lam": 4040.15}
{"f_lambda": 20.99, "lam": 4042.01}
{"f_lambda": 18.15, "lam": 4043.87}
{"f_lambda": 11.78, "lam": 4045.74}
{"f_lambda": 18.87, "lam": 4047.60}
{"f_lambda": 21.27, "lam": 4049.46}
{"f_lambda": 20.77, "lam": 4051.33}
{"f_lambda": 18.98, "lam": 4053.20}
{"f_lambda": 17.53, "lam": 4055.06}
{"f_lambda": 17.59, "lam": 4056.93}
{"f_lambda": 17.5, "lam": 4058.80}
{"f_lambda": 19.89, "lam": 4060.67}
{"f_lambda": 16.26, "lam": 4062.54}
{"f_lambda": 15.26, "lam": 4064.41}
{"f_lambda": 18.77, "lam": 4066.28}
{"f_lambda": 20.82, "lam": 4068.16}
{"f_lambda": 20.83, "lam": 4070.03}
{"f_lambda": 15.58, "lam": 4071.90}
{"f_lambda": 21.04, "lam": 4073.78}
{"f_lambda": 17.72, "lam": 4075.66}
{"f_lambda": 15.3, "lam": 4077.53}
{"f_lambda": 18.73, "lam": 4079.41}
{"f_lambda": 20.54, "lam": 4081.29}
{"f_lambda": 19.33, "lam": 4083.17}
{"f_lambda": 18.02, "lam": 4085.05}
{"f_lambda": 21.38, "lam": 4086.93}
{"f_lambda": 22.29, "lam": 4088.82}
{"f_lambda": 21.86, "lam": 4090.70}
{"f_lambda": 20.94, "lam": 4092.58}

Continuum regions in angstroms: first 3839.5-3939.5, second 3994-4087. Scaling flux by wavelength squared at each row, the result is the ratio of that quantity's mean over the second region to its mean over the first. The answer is 1.78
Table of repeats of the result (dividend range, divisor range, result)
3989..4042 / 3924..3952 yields 2.15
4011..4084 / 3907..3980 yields 1.80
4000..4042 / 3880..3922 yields 1.59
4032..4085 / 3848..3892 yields 1.80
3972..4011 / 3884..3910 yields 1.42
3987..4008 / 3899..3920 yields 1.38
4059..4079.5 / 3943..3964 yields 1.43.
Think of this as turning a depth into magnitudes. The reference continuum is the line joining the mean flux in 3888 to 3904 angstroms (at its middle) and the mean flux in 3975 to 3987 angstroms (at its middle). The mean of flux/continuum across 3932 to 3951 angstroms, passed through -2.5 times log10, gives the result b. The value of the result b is 0.49 mag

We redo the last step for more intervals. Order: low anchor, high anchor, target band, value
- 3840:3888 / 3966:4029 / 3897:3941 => 0.207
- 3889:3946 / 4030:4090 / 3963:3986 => 0.280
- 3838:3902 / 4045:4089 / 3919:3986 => 0.317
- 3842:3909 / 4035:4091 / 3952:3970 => 0.369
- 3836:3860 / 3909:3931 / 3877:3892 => 0.088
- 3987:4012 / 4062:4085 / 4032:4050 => -0.019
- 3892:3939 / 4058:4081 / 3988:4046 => -0.198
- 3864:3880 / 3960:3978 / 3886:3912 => -0.215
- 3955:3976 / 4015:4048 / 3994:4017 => -0.236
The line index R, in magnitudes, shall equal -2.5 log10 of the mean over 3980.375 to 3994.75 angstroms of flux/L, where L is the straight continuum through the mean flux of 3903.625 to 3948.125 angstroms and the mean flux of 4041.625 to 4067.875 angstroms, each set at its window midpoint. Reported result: -0.25 mag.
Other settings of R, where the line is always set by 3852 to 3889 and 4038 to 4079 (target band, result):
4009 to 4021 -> -0.17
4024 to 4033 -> -0.09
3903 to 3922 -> -0.09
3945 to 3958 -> -0.03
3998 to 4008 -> -0.16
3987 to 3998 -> -0.15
